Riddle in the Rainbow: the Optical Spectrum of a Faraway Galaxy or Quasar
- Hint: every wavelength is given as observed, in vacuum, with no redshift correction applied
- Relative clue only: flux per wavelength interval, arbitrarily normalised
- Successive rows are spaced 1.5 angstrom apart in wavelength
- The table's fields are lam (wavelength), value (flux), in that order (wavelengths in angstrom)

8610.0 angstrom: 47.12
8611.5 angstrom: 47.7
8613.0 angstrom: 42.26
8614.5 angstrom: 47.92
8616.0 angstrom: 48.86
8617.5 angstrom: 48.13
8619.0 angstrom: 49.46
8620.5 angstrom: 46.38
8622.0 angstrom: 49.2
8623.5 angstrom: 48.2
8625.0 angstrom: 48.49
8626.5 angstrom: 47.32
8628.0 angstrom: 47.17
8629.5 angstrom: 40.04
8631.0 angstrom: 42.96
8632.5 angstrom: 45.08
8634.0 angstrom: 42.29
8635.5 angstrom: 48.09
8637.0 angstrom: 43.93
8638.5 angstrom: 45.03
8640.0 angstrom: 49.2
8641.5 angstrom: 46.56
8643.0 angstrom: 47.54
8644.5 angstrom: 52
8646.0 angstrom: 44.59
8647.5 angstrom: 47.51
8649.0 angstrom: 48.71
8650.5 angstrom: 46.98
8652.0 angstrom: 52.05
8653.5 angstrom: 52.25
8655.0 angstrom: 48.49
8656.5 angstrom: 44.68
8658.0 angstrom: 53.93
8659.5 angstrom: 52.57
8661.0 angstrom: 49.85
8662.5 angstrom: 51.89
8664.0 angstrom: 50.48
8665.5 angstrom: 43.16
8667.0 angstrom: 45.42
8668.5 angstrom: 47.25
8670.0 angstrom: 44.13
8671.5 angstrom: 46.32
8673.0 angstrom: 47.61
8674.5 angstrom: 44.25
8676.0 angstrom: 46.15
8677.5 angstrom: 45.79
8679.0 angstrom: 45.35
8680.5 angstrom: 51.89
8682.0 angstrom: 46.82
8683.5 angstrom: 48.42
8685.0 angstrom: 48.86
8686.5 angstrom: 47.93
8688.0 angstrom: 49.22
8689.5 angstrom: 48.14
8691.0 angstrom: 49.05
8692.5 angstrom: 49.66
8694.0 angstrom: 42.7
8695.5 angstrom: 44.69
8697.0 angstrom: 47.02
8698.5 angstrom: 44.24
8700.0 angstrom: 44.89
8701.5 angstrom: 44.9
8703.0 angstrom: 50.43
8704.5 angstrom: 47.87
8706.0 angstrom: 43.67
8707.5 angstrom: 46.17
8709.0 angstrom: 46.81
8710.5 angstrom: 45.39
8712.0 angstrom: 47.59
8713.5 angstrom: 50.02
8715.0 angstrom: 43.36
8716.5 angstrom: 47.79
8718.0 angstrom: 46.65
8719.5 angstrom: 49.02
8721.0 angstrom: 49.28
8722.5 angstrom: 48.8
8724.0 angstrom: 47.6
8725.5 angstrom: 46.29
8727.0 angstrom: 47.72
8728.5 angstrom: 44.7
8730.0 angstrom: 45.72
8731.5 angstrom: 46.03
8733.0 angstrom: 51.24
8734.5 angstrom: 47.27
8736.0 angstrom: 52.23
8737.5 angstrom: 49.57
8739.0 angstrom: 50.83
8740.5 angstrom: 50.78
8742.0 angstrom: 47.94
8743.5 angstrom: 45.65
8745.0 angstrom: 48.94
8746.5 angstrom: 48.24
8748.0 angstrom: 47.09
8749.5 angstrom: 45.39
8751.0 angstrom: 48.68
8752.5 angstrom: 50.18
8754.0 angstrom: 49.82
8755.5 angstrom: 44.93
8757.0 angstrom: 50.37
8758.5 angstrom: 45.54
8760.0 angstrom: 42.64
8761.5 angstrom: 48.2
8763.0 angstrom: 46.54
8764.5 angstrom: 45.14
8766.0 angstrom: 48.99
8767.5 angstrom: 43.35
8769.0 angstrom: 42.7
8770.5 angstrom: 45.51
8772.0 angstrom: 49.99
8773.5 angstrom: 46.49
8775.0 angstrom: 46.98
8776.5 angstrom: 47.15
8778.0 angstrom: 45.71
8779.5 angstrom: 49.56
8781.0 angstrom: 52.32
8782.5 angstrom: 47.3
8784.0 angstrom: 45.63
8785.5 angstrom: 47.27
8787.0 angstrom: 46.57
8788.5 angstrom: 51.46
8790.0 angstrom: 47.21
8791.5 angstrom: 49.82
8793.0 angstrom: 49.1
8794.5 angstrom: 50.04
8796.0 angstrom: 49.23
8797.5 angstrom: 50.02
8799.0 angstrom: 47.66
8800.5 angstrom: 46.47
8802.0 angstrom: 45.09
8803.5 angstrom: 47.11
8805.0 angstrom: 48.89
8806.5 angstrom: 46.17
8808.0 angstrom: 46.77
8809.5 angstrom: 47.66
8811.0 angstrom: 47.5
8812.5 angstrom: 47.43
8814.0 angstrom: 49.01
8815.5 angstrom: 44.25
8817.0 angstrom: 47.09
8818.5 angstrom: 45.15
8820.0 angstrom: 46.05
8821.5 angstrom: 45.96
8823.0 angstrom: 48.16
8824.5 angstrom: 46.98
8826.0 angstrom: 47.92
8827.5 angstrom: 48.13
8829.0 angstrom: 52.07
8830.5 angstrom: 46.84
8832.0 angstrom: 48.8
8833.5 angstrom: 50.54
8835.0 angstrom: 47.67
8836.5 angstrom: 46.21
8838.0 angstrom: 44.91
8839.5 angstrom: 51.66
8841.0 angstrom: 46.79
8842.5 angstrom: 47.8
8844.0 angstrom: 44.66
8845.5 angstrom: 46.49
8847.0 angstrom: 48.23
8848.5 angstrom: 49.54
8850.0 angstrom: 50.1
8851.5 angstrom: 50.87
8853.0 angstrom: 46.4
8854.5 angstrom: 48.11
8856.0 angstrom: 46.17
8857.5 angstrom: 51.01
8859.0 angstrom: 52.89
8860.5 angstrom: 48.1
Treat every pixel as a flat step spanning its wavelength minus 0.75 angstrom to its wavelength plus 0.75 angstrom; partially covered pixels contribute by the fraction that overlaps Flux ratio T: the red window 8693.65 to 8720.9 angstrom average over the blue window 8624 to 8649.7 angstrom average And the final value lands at 1.00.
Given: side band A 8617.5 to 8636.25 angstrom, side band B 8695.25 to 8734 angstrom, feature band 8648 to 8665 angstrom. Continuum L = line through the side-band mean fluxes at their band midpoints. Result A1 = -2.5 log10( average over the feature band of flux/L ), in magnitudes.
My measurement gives -0.08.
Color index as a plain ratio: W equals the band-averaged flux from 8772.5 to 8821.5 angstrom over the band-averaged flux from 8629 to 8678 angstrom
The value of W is 1.0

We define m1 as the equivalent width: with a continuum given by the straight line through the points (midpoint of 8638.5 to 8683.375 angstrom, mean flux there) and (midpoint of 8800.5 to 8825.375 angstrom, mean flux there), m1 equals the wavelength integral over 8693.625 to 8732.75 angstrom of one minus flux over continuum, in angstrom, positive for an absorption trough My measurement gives 0.8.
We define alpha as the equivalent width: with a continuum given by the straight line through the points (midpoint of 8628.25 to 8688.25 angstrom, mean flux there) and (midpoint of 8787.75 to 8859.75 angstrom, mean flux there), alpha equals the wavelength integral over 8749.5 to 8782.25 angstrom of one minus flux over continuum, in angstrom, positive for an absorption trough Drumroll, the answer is 0.44 angstrom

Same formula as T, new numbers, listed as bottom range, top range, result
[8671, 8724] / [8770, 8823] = 1.01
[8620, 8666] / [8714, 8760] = 1.00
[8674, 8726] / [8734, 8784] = 1.01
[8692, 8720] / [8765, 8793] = 1.02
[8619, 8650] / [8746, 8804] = 1.02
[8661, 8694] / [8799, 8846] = 1.00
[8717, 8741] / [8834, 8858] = 0.99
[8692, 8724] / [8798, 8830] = 1.01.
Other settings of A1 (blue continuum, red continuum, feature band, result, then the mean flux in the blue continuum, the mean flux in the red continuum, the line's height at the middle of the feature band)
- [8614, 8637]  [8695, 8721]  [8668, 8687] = -0.01 mag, 46.5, 46.6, 46.6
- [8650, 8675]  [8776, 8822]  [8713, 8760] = 0.00 mag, 48.4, 47.6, 48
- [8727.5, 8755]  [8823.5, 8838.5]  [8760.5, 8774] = 0.05 mag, 48.3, 48.1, 48.2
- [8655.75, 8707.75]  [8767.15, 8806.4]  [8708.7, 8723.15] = 0.00 mag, 47.3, 47.7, 47.4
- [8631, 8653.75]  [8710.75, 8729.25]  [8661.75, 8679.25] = 0.02 mag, 47.2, 47.3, 47.3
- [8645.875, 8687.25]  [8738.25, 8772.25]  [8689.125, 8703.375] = 0.03 mag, 48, 47.2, 47.8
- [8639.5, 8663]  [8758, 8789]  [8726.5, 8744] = -0.02 mag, 49.3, 46.9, 47.6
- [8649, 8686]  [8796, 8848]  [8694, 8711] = 0.05 mag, 48.1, 47.5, 48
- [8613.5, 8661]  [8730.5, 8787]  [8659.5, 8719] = 0.01 mag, 47.6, 47.6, 47.6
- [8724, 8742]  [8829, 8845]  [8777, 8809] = 0.00 mag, 48.3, 47.8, 48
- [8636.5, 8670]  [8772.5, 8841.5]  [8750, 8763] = 0.01 mag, 48.3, 47.8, 47.9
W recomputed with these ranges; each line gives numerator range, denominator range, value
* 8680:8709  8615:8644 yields 1.01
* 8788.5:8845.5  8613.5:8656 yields 1.01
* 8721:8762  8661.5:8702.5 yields 1.02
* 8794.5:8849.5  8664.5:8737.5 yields 1.01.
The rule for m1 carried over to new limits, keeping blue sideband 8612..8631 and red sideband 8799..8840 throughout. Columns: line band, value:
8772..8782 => -0.2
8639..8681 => -1.0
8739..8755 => -0.4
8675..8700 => -0.1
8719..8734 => -0.2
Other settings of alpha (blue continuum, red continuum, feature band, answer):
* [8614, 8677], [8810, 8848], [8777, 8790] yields -0.2 angstrom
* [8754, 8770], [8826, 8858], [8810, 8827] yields 0.2 angstrom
